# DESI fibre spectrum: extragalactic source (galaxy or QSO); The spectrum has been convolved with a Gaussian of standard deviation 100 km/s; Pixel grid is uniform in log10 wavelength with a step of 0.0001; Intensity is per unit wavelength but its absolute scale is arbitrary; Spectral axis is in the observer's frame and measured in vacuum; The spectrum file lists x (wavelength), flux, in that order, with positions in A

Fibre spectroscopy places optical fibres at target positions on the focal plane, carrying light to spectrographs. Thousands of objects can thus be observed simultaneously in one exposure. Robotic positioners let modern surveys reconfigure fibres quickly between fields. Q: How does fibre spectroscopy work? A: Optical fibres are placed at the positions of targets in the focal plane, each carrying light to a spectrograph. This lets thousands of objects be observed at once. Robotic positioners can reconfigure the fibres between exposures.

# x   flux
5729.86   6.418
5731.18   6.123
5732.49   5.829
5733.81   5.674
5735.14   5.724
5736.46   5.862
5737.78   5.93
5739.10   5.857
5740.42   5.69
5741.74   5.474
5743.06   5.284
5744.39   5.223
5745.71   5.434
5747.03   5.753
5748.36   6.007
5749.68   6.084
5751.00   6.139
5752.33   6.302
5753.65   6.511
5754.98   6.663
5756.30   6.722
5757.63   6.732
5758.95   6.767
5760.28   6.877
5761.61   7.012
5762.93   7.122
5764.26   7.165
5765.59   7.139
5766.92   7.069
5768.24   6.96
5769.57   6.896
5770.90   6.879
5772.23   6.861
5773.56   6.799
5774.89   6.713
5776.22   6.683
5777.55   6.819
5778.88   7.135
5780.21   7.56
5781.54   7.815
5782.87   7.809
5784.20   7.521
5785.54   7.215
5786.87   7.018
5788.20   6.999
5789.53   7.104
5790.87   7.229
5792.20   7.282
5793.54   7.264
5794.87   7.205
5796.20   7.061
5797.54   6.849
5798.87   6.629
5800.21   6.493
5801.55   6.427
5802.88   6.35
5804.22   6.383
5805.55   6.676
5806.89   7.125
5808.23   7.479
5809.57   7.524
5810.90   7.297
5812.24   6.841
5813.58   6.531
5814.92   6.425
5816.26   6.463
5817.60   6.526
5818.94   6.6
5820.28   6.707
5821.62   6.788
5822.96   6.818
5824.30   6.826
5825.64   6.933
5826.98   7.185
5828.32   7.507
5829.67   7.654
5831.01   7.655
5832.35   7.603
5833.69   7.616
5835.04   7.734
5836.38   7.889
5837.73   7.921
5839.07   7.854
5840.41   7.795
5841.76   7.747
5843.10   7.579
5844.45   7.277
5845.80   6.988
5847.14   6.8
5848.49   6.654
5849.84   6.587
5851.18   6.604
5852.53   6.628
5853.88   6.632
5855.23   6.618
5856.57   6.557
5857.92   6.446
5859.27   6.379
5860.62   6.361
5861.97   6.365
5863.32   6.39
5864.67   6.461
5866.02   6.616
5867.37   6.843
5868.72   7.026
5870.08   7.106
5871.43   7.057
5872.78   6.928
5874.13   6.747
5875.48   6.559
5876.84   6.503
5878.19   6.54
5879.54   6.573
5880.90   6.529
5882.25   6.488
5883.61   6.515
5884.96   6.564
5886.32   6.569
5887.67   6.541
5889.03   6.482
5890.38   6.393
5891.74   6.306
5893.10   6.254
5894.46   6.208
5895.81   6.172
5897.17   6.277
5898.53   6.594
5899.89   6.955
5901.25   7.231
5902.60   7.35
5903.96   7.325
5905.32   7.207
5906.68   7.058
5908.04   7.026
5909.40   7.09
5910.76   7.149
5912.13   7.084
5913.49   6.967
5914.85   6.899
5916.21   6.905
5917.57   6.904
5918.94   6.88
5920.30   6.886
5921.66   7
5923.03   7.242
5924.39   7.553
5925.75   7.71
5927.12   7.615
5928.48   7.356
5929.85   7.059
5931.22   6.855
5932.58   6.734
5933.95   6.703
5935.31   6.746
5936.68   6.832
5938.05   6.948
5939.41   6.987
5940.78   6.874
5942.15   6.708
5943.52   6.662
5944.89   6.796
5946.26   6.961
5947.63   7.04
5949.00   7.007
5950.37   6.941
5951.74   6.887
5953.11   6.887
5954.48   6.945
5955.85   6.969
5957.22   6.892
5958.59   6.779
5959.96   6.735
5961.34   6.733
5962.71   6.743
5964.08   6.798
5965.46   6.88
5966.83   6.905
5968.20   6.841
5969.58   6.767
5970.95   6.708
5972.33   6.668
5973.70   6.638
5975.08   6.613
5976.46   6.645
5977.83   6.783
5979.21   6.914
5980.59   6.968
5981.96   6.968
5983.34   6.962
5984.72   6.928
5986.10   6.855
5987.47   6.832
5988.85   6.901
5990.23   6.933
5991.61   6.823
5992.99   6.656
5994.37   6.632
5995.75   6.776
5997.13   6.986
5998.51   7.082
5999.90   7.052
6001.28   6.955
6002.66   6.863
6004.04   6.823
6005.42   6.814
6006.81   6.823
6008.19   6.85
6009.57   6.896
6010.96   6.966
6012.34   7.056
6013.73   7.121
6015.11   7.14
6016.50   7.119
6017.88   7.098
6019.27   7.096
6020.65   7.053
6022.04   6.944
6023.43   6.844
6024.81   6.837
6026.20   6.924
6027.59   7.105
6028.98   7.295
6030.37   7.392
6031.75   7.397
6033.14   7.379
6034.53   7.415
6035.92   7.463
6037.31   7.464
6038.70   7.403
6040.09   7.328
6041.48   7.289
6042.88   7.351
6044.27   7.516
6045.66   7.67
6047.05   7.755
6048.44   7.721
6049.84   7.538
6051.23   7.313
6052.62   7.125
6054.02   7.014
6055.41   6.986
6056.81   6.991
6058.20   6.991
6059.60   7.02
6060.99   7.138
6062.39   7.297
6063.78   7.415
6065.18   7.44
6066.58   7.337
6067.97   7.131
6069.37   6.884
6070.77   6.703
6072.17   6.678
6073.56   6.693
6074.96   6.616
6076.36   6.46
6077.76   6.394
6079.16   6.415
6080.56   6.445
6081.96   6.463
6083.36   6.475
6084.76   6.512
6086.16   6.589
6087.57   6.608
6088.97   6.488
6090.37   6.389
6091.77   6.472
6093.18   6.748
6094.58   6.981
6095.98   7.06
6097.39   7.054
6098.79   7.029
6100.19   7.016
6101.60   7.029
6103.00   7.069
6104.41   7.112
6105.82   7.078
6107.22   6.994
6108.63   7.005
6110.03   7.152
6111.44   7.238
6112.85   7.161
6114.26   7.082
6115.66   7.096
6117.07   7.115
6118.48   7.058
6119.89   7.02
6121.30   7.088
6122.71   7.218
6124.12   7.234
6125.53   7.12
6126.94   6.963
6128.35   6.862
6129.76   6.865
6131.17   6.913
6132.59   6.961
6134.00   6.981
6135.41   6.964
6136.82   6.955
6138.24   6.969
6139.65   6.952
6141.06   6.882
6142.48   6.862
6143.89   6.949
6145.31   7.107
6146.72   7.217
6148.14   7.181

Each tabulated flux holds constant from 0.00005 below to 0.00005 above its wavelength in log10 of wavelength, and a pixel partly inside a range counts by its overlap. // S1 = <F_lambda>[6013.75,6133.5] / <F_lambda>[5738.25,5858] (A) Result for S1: 1.0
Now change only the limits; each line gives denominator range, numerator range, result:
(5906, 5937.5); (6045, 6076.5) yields 1.01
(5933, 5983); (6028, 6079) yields 1.05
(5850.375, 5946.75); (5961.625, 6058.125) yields 1.04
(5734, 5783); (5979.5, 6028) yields 1.07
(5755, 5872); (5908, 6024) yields 0.99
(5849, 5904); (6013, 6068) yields 1.10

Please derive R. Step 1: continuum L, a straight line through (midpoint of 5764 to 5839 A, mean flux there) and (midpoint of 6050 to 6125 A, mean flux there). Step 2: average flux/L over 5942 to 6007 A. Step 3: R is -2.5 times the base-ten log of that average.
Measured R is 0.02 mag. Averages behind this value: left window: 7.07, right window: 6.93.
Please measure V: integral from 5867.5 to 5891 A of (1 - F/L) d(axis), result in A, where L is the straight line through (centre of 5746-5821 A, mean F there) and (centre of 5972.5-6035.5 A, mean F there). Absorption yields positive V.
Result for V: 0.8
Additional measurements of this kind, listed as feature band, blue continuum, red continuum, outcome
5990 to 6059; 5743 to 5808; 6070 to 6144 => -2.7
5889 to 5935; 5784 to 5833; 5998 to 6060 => 0.9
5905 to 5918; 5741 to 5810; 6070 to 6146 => -0.4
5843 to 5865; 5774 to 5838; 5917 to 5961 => 1.2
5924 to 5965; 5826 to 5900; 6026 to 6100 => -0.1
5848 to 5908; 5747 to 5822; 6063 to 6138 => 2.0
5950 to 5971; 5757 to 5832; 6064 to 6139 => 0.3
